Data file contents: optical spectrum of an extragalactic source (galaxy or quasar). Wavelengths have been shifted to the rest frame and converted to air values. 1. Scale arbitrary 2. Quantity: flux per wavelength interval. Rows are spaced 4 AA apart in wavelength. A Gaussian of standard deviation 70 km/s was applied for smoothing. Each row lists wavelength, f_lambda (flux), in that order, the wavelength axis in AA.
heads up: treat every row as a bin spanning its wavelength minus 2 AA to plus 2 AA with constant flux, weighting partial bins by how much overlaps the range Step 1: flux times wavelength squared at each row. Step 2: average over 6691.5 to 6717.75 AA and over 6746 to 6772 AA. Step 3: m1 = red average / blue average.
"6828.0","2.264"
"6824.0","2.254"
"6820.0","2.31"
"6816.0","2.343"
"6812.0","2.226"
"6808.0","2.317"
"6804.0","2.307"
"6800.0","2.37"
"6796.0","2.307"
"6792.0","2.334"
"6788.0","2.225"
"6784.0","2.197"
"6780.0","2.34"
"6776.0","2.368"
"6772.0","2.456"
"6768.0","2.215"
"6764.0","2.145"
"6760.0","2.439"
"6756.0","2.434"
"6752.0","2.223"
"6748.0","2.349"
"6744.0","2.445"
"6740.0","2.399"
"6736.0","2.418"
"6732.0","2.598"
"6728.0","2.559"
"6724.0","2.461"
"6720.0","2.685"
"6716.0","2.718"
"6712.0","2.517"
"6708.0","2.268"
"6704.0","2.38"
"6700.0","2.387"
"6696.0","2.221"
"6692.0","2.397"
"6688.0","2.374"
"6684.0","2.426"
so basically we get 0.97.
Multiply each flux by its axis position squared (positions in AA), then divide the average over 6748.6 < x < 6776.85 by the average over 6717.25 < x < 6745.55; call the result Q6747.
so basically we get 0.9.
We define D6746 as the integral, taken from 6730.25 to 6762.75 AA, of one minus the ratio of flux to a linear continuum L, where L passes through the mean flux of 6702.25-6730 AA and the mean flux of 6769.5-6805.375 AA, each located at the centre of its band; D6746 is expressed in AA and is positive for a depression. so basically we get 0.4 AA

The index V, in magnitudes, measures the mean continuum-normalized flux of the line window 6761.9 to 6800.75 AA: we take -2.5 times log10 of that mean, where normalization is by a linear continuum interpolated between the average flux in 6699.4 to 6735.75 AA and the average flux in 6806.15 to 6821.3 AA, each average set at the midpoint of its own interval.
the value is 0.035 mag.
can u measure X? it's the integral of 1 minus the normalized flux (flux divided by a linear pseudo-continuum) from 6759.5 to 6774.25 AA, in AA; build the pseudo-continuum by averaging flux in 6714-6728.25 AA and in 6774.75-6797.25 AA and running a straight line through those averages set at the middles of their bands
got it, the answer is 0.5 AA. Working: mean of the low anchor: 2.61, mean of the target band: 2.3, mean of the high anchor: 2.29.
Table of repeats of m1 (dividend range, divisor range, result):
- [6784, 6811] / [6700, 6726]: 0.94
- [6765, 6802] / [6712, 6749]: 0.93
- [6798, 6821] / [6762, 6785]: 1.02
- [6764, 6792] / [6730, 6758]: 0.96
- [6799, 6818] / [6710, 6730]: 0.92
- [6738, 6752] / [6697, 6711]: 1.02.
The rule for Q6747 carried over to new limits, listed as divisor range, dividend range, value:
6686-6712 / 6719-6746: 1.07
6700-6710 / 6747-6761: 1.02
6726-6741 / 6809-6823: 0.94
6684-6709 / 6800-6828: 1.01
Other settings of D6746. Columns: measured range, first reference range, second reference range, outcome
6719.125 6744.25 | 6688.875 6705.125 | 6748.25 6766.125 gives -1.9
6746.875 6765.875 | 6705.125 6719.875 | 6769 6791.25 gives 0.5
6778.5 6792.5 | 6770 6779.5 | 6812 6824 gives 0.6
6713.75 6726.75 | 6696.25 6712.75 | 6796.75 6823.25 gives -1.5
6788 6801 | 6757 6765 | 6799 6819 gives 0.0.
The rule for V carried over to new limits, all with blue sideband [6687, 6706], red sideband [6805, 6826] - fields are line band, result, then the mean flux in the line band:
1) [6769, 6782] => -0.03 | 2.37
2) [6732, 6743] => -0.05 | 2.45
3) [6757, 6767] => 0.01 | 2.3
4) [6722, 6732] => -0.09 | 2.53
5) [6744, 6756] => -0.01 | 2.34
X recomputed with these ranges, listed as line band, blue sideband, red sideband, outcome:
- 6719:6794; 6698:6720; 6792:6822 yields 0.6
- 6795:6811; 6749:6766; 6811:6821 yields -0.1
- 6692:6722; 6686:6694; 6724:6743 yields -0.3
